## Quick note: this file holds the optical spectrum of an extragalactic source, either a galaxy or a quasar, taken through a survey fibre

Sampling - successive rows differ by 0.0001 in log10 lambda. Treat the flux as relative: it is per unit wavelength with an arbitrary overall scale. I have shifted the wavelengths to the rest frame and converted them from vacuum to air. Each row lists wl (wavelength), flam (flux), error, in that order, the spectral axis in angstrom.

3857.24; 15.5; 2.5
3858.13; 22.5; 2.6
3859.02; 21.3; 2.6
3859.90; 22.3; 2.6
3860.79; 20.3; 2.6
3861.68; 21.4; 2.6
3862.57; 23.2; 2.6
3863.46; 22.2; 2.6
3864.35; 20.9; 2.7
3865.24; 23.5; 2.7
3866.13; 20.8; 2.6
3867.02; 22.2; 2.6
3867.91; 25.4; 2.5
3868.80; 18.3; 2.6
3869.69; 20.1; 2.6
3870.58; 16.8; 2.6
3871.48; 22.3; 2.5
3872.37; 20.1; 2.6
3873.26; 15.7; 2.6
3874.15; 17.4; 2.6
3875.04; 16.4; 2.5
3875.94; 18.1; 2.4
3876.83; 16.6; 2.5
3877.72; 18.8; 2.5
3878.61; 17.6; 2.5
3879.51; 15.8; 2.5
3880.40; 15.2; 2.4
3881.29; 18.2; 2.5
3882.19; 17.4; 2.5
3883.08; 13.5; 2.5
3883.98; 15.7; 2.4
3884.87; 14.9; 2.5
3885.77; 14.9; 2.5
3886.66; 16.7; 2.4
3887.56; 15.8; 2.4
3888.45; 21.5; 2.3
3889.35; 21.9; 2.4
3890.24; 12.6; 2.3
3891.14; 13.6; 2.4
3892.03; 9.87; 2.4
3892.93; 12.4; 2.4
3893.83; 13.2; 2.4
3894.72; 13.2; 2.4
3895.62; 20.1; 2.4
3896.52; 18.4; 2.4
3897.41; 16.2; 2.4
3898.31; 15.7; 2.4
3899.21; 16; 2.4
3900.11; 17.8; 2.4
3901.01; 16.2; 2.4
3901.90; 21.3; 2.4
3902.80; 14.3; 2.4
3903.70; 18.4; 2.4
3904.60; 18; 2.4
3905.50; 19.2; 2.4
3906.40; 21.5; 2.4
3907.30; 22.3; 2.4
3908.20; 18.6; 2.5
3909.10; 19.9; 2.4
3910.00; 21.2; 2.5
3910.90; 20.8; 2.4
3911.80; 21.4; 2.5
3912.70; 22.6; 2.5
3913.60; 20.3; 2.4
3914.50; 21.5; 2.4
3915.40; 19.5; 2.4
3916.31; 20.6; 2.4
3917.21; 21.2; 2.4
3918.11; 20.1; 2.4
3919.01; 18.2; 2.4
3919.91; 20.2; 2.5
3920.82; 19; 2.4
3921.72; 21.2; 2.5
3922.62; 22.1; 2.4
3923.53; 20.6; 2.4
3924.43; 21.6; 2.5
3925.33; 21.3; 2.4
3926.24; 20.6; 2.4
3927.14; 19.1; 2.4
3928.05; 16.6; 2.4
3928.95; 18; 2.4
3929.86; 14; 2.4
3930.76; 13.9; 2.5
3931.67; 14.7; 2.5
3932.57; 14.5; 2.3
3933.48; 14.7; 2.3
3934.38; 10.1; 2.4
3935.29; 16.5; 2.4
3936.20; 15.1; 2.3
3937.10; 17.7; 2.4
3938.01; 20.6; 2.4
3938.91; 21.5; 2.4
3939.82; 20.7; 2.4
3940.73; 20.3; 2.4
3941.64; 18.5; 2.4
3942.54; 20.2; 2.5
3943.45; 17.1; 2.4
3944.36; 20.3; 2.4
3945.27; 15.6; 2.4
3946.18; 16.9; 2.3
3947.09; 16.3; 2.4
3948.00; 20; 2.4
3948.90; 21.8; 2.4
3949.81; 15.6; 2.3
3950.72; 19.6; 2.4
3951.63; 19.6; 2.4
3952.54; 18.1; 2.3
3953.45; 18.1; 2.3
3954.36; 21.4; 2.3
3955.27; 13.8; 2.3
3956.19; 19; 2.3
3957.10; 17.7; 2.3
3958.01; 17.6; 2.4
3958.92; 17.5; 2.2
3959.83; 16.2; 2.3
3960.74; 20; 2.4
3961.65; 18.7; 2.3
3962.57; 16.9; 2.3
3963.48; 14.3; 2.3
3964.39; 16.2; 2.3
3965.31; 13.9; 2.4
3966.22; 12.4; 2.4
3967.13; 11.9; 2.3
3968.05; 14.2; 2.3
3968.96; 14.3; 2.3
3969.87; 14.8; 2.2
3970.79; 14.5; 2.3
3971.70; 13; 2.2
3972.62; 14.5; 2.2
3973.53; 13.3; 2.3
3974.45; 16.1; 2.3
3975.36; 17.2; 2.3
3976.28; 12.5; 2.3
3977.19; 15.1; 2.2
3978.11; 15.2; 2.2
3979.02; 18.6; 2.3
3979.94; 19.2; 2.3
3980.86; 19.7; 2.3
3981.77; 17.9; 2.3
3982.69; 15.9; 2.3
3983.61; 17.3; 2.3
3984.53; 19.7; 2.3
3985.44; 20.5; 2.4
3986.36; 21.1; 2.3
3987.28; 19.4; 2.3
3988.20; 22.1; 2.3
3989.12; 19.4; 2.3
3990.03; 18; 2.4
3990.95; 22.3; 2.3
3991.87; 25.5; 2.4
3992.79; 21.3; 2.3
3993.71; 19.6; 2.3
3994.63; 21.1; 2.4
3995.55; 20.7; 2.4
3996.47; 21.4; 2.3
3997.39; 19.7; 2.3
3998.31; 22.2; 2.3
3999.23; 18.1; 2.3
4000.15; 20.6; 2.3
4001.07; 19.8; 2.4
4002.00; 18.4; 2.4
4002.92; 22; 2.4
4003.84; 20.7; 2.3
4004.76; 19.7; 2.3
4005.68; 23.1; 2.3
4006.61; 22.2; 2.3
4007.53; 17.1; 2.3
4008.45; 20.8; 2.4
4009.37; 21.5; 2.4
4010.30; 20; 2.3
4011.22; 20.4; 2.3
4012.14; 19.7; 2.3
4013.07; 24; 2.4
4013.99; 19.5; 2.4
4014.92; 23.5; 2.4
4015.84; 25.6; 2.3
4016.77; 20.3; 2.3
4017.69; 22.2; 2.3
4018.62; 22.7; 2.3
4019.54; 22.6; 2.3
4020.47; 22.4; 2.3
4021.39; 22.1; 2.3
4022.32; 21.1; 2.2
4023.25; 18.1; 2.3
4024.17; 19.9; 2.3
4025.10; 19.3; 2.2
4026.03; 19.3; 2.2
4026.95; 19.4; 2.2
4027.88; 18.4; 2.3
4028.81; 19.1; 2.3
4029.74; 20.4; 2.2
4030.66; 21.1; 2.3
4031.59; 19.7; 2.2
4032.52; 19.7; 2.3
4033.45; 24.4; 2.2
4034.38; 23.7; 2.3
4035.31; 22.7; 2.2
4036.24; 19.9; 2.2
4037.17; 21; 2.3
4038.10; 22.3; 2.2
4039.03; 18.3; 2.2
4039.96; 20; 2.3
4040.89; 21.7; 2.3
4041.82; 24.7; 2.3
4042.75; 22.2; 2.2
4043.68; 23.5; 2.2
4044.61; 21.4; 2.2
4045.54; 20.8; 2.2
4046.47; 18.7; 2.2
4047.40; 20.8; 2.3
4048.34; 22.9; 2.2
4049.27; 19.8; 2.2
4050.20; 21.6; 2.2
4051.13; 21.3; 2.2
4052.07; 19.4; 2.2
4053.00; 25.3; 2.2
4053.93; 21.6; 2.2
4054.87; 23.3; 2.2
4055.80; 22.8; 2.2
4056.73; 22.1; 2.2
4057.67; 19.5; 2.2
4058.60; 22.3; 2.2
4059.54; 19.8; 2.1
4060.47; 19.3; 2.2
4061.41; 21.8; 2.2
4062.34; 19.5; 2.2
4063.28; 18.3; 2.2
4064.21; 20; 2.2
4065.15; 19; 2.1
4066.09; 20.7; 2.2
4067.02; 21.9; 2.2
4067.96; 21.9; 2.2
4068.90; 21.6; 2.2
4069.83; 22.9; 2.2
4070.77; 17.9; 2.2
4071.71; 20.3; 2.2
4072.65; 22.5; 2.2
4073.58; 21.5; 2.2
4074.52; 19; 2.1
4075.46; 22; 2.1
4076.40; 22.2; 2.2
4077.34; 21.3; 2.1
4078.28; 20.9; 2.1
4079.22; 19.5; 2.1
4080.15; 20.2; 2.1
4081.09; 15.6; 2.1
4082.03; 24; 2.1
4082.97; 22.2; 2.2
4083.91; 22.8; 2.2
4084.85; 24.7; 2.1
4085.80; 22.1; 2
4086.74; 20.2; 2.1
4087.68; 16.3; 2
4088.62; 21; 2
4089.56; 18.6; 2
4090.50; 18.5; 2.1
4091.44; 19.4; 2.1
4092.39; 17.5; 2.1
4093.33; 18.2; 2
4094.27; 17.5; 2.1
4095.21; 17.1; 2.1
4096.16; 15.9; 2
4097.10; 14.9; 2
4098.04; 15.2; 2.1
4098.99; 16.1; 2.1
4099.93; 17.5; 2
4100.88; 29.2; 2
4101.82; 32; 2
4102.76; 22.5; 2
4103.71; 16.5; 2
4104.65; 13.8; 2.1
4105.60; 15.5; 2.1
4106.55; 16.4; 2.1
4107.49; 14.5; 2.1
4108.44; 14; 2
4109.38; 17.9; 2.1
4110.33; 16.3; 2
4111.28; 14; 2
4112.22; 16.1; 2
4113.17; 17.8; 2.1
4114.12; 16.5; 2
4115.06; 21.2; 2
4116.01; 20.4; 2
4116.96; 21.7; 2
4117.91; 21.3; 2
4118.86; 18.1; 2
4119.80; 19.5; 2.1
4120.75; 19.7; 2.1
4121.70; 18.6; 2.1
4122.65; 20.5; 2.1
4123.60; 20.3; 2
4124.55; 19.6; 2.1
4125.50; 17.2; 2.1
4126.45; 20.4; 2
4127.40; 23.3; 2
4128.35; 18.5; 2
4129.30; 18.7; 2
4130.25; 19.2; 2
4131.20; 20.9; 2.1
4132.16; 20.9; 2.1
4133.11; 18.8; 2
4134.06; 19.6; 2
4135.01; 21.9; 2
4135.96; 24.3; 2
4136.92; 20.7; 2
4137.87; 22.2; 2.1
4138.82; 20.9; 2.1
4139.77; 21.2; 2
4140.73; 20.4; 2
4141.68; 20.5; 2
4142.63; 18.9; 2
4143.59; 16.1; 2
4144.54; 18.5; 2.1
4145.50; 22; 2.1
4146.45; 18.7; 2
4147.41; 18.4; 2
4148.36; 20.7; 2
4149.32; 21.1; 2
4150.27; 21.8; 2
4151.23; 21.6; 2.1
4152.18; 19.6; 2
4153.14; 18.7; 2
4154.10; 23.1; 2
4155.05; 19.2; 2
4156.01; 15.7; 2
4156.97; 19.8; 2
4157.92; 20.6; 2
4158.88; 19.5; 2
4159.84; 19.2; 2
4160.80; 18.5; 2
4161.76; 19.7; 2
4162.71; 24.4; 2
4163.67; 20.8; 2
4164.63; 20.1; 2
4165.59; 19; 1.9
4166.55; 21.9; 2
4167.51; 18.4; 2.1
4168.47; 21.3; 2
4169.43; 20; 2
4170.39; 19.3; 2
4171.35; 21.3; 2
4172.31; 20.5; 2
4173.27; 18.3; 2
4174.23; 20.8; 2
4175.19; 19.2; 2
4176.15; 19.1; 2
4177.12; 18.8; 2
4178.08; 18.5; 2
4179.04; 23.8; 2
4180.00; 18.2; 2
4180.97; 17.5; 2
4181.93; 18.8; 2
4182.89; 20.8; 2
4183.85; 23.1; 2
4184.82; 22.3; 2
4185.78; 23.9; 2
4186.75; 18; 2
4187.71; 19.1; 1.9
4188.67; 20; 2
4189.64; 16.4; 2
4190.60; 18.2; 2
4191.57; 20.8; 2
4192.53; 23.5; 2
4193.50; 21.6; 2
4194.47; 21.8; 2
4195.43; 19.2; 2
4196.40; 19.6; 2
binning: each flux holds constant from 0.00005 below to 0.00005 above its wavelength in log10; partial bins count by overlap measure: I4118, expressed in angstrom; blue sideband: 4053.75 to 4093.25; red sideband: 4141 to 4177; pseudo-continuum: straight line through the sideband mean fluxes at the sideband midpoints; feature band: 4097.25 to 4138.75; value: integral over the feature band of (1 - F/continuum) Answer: 2.0 angstrom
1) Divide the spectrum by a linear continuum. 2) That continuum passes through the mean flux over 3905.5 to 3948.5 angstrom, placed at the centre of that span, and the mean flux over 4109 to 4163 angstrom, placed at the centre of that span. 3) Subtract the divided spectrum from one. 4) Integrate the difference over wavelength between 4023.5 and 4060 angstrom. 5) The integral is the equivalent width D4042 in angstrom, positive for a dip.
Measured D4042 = -3.3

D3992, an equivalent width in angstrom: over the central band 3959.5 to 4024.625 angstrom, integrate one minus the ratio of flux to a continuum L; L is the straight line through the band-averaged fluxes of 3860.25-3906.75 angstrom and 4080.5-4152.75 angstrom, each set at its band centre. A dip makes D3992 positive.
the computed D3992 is -1.3 angstrom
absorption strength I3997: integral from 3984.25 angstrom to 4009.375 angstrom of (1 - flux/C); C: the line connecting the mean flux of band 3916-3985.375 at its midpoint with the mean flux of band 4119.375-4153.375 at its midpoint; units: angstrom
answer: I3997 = -3.5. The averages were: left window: 17.4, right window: 20.1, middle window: 20.6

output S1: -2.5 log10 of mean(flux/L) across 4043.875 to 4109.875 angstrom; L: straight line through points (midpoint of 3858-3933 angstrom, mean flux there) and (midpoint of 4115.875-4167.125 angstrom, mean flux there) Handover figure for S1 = -0.02 mag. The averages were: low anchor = 18.5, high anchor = 20.1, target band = 20.1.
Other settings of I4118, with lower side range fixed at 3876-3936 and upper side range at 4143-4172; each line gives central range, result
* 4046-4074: -2.8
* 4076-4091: -1.0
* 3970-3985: 1.8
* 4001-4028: -3.2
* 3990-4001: -1.4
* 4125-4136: -0.2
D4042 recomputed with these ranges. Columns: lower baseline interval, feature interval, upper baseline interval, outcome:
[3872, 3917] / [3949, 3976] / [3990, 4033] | 4.4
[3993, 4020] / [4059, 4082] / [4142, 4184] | 0.1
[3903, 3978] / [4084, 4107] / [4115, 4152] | 0.7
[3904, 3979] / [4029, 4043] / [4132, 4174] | -1.9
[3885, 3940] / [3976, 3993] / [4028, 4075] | 0.5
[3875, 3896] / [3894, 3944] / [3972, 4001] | -5.0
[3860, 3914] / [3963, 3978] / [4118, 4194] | 3.6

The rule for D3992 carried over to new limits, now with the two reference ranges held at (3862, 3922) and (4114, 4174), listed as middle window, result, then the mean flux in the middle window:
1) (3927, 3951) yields 1.8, 17.4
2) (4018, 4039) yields -1.6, 20.8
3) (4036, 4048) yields -1.1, 21.2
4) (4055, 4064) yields -0.5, 20.7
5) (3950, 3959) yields 0.3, 18.2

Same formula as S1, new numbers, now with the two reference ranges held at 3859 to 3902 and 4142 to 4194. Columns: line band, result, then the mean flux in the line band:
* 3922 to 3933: 0.01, 18.1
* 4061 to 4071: -0.07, 20.6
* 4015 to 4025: -0.15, 21.7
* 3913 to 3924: -0.13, 20.4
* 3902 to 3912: -0.09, 19.6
